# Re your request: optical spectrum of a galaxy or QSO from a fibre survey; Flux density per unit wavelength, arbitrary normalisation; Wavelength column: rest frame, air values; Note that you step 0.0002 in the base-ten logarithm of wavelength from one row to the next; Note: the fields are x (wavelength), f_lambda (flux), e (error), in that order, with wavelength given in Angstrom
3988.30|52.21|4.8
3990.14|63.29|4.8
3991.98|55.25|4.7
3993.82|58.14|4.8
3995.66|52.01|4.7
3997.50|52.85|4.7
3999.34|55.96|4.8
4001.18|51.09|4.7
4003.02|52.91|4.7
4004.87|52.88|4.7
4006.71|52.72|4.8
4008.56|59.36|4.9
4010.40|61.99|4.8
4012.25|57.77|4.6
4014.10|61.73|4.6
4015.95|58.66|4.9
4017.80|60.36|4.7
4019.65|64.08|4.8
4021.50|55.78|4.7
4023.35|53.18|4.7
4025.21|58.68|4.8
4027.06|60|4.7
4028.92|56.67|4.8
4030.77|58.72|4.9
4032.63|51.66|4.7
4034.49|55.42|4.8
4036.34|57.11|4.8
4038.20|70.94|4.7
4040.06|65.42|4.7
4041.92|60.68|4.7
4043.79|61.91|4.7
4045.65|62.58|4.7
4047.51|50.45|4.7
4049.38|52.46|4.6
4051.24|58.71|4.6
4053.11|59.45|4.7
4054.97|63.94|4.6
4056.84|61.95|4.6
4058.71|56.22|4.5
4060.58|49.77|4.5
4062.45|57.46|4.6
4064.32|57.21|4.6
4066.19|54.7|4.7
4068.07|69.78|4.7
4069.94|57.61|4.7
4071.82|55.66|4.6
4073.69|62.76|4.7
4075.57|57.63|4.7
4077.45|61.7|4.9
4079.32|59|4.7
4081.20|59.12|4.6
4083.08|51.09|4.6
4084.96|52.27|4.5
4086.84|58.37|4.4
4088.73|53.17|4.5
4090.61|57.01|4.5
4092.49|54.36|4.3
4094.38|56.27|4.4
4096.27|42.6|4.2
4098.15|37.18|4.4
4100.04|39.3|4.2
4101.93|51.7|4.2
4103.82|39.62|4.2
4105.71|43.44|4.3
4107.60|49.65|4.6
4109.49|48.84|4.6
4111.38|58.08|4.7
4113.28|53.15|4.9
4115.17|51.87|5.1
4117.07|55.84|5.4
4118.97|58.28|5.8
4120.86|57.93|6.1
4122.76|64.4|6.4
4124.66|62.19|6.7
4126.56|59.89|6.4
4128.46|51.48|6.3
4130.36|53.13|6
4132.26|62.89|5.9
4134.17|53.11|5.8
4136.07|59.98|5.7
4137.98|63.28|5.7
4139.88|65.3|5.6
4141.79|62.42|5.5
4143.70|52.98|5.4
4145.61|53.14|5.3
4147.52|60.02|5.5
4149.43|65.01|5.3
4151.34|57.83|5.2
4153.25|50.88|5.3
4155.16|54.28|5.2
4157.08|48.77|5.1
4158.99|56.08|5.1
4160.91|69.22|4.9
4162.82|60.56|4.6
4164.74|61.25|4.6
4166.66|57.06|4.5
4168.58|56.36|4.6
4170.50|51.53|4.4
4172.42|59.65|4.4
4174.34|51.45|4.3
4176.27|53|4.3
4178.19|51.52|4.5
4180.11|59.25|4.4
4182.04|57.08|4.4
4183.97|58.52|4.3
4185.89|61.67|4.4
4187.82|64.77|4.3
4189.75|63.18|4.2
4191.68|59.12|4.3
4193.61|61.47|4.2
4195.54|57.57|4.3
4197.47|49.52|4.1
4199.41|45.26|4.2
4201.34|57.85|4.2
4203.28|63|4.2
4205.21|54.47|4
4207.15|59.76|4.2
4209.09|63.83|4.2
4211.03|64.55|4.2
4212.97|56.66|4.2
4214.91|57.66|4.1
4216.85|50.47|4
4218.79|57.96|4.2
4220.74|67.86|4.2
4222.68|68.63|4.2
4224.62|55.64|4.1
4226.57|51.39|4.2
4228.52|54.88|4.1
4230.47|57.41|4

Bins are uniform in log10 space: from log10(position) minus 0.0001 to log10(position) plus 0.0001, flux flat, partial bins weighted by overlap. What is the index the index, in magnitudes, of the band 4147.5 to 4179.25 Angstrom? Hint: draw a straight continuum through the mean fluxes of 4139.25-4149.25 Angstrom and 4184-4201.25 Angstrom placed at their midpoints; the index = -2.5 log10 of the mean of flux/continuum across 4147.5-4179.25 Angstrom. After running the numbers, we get 0.04 mag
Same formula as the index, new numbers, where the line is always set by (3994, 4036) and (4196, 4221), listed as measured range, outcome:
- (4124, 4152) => -0.03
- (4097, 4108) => 0.30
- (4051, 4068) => -0.03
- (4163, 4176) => 0.02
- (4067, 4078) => -0.07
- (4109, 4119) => 0.05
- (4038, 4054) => -0.06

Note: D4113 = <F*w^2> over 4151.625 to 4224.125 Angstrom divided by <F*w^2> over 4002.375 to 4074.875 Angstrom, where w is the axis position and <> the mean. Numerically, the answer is 1.1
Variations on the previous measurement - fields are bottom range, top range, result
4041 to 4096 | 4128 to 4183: 1.04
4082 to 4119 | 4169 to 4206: 1.18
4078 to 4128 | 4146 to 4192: 1.13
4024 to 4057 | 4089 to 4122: 0.88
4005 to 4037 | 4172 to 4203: 1.07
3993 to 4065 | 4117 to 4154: 1.07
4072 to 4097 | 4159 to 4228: 1.10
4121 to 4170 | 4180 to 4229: 1.03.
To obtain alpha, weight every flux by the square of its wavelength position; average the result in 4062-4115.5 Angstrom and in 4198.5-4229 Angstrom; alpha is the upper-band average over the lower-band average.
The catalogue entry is 1.2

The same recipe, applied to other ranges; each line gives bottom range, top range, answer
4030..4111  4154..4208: 1.09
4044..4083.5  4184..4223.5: 1.09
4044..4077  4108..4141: 1.02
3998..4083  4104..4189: 1.03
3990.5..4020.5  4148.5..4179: 1.07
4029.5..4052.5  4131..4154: 1.05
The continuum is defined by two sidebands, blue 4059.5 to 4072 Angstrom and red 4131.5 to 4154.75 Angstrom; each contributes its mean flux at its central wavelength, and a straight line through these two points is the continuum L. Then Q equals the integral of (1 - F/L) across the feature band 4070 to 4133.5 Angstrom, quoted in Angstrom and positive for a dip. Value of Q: 4.50 Angstrom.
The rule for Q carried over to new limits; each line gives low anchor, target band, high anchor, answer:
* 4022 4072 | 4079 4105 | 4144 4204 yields 3.4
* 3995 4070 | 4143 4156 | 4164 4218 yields 0.3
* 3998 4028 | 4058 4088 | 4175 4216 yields 0.0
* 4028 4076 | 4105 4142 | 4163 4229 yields 1.0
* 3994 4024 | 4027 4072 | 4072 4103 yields -3.1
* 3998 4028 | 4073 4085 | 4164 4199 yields -0.1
